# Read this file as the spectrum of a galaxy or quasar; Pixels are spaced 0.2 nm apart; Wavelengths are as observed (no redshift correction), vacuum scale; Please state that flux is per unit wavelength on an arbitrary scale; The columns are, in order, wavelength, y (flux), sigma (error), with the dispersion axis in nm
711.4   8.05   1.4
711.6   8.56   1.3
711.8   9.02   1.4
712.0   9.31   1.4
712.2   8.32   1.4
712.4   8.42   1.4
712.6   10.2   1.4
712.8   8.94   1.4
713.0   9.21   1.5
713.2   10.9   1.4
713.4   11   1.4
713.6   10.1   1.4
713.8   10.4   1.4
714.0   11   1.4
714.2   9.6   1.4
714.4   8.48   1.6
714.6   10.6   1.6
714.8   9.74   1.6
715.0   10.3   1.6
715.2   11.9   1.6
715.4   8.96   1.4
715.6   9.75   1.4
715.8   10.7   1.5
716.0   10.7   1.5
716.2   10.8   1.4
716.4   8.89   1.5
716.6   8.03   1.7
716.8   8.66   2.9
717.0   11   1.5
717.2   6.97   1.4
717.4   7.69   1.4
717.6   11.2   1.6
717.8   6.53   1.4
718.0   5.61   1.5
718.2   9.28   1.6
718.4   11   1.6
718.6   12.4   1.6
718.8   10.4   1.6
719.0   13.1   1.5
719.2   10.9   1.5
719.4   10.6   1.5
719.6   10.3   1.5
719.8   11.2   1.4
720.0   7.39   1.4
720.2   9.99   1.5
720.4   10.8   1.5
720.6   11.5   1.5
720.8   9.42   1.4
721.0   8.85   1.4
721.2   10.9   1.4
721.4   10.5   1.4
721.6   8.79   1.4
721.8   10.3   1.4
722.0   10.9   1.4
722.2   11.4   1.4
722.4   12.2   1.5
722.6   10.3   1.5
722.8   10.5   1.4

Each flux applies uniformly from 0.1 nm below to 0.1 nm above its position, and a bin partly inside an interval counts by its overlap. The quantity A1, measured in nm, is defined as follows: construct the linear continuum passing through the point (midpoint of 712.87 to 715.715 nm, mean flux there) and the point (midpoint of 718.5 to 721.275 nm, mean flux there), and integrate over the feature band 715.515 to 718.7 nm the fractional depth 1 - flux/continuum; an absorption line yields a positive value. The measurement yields 0.31 nm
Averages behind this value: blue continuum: 10.1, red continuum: 10.6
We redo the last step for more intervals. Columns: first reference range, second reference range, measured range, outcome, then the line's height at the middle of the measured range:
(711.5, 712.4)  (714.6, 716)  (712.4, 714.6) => -0.11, 9.47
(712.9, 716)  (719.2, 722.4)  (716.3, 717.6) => 0.19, 10.2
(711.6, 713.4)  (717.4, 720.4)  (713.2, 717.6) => -0.10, 9.62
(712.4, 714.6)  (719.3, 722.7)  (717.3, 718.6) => 0.17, 10.2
